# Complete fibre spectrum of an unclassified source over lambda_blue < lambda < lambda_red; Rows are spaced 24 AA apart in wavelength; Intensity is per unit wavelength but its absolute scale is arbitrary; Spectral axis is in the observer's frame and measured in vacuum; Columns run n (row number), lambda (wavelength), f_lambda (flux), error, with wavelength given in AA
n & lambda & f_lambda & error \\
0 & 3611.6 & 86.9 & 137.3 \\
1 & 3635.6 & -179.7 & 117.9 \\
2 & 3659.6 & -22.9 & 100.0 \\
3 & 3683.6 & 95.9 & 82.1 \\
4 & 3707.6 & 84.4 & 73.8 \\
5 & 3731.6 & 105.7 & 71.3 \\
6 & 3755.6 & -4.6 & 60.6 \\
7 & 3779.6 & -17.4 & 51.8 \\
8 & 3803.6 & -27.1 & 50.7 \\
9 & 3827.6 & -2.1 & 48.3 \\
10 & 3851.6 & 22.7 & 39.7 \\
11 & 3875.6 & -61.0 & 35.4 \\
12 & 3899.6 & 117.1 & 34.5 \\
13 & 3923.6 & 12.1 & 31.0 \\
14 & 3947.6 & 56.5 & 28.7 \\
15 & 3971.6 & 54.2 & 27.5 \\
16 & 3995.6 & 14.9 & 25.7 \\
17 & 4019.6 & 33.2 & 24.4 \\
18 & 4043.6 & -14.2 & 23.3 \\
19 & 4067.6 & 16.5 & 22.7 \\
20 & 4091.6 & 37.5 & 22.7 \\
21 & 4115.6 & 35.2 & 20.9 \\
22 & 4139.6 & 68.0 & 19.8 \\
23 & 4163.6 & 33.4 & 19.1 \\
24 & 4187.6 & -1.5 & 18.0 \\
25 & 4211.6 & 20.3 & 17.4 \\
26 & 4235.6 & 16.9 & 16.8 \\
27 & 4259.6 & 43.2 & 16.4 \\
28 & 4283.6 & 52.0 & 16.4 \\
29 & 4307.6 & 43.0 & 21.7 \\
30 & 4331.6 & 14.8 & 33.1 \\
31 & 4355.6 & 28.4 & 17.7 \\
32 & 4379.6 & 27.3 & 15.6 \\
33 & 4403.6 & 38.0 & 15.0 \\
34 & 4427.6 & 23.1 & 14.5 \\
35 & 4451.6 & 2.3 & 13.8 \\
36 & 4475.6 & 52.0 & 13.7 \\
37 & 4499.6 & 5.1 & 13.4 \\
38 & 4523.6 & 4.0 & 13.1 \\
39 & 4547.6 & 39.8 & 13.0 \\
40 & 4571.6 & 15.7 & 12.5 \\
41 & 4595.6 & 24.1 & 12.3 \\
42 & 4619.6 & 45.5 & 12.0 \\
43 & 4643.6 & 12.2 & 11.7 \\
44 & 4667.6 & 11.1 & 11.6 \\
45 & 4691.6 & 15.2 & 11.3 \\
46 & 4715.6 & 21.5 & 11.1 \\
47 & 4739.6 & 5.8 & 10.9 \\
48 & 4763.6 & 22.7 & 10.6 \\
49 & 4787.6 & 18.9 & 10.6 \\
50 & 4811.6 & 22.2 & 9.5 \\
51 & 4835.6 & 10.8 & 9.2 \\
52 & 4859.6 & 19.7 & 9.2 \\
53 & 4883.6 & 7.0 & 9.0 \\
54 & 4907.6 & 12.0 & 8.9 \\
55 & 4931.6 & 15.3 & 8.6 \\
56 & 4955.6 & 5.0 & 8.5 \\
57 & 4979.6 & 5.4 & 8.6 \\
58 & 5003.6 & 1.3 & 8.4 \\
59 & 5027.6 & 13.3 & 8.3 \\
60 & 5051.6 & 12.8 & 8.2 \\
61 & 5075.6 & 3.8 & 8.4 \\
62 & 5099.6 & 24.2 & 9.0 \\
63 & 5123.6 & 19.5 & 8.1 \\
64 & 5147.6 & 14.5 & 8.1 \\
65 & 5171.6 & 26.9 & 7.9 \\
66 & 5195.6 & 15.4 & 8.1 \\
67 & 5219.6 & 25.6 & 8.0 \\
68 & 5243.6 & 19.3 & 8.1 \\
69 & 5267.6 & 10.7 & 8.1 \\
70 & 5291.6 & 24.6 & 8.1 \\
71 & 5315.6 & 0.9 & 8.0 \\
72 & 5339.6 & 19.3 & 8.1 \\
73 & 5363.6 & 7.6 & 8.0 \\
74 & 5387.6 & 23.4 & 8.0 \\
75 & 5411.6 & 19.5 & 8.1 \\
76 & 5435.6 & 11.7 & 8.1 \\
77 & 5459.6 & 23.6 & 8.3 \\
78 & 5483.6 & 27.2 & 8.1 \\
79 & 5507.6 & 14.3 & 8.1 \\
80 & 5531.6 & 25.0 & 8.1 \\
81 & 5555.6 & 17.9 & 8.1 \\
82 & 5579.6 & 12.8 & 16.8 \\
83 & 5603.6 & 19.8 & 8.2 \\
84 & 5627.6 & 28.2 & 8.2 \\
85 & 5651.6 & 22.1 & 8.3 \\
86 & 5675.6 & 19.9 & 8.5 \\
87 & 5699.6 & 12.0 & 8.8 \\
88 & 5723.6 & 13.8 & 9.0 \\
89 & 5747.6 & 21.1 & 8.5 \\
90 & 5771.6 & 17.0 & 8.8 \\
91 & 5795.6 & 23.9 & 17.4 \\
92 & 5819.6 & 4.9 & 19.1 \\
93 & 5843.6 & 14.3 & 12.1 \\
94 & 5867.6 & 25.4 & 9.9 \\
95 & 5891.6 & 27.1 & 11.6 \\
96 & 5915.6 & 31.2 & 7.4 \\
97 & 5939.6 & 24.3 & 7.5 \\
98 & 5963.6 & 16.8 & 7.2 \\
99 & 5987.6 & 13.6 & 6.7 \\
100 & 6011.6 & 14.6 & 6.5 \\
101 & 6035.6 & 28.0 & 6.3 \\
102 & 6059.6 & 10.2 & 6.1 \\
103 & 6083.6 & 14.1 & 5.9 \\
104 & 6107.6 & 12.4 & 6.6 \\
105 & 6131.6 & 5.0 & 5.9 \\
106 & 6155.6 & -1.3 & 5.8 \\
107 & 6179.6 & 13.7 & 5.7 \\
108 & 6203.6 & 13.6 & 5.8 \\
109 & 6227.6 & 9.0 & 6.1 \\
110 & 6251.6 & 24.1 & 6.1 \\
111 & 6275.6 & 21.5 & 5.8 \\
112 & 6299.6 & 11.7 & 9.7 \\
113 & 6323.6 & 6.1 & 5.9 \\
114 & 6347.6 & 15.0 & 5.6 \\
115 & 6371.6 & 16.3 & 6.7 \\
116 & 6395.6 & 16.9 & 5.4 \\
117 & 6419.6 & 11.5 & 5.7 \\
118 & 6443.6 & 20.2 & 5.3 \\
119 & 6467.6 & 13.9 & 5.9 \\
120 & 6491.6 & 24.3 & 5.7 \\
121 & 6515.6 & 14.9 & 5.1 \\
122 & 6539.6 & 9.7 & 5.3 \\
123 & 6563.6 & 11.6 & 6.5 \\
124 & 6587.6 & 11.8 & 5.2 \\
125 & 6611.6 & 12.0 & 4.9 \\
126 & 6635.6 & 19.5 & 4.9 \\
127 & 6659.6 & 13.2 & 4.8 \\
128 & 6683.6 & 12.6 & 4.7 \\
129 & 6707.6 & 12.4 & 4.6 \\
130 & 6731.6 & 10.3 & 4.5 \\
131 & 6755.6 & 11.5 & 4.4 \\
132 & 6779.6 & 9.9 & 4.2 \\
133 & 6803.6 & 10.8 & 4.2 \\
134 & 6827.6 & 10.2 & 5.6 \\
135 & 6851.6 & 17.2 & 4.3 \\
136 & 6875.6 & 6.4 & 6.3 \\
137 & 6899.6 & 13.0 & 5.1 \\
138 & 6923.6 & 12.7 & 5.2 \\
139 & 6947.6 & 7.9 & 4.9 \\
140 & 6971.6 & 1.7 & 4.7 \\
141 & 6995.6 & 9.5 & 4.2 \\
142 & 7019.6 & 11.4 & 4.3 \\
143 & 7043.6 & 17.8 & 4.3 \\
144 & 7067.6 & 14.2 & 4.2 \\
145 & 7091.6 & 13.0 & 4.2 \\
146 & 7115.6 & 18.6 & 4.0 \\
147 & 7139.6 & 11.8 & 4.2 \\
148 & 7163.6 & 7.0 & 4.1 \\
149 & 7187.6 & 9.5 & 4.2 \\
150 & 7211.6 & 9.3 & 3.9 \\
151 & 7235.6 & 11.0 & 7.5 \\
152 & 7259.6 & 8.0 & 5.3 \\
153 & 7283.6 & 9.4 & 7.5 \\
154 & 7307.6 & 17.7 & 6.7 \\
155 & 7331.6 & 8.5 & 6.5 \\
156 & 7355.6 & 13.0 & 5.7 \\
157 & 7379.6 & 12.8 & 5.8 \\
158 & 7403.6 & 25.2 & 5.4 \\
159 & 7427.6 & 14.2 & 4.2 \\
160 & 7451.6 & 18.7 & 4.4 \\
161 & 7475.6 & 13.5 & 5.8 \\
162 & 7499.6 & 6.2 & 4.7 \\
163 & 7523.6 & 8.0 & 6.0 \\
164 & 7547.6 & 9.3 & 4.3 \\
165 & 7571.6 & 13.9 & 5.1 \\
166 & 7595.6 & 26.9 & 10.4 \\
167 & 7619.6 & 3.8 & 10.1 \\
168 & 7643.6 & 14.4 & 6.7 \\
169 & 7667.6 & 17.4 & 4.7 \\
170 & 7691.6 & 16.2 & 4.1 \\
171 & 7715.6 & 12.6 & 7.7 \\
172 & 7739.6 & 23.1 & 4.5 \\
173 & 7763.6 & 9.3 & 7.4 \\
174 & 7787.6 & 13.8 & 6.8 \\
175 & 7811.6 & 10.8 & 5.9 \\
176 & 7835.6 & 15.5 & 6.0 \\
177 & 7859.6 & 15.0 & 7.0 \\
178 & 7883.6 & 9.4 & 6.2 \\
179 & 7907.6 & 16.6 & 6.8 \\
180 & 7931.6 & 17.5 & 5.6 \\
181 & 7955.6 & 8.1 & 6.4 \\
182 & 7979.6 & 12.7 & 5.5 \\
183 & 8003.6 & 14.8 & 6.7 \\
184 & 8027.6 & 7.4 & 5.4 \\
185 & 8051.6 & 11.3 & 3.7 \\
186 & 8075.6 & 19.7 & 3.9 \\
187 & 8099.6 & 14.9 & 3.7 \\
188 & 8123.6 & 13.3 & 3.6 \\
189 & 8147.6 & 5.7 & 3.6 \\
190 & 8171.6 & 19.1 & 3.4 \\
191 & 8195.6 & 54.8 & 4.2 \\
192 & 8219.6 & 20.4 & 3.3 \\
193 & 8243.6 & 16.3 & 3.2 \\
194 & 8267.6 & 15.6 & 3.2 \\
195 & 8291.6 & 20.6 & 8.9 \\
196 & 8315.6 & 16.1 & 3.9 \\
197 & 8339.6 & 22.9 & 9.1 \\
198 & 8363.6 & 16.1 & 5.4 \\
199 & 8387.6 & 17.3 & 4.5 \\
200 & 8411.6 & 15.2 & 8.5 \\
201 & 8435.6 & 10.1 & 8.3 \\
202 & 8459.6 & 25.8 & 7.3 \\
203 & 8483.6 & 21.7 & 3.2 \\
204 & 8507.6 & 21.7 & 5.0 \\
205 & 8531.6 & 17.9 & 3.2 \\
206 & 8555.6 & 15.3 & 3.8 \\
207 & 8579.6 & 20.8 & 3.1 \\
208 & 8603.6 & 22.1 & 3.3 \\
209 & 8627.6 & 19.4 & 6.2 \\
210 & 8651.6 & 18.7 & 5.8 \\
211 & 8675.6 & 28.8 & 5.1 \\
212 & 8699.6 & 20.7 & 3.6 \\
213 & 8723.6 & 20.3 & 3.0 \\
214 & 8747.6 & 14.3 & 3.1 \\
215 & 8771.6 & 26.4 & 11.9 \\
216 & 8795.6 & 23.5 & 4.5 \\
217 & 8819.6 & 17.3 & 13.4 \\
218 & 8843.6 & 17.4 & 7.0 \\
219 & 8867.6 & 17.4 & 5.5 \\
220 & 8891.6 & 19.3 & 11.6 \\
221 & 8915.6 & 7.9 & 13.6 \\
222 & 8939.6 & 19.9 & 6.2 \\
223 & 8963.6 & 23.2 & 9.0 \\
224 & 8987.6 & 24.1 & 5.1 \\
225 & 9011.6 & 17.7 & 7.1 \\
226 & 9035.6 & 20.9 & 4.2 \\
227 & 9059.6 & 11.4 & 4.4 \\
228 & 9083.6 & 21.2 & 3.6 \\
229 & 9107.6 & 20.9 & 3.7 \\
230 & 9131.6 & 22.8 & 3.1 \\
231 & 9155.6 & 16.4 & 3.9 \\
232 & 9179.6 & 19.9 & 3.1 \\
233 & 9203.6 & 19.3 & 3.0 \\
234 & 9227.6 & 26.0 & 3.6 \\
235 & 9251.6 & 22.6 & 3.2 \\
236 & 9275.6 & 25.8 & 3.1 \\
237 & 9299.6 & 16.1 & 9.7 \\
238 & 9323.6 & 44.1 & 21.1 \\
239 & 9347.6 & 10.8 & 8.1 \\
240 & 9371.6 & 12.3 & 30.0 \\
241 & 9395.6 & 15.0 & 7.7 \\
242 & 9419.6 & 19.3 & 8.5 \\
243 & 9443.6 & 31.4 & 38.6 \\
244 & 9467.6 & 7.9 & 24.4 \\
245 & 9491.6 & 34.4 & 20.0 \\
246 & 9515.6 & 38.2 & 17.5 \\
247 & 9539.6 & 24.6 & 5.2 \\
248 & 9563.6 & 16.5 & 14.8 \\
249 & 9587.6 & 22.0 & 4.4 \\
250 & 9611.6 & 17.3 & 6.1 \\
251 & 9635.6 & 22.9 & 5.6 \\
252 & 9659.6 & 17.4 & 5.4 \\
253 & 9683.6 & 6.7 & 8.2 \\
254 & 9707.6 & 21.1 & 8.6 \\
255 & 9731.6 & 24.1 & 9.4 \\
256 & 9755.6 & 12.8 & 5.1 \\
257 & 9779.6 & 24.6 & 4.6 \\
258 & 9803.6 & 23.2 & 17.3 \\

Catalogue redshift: 1.198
